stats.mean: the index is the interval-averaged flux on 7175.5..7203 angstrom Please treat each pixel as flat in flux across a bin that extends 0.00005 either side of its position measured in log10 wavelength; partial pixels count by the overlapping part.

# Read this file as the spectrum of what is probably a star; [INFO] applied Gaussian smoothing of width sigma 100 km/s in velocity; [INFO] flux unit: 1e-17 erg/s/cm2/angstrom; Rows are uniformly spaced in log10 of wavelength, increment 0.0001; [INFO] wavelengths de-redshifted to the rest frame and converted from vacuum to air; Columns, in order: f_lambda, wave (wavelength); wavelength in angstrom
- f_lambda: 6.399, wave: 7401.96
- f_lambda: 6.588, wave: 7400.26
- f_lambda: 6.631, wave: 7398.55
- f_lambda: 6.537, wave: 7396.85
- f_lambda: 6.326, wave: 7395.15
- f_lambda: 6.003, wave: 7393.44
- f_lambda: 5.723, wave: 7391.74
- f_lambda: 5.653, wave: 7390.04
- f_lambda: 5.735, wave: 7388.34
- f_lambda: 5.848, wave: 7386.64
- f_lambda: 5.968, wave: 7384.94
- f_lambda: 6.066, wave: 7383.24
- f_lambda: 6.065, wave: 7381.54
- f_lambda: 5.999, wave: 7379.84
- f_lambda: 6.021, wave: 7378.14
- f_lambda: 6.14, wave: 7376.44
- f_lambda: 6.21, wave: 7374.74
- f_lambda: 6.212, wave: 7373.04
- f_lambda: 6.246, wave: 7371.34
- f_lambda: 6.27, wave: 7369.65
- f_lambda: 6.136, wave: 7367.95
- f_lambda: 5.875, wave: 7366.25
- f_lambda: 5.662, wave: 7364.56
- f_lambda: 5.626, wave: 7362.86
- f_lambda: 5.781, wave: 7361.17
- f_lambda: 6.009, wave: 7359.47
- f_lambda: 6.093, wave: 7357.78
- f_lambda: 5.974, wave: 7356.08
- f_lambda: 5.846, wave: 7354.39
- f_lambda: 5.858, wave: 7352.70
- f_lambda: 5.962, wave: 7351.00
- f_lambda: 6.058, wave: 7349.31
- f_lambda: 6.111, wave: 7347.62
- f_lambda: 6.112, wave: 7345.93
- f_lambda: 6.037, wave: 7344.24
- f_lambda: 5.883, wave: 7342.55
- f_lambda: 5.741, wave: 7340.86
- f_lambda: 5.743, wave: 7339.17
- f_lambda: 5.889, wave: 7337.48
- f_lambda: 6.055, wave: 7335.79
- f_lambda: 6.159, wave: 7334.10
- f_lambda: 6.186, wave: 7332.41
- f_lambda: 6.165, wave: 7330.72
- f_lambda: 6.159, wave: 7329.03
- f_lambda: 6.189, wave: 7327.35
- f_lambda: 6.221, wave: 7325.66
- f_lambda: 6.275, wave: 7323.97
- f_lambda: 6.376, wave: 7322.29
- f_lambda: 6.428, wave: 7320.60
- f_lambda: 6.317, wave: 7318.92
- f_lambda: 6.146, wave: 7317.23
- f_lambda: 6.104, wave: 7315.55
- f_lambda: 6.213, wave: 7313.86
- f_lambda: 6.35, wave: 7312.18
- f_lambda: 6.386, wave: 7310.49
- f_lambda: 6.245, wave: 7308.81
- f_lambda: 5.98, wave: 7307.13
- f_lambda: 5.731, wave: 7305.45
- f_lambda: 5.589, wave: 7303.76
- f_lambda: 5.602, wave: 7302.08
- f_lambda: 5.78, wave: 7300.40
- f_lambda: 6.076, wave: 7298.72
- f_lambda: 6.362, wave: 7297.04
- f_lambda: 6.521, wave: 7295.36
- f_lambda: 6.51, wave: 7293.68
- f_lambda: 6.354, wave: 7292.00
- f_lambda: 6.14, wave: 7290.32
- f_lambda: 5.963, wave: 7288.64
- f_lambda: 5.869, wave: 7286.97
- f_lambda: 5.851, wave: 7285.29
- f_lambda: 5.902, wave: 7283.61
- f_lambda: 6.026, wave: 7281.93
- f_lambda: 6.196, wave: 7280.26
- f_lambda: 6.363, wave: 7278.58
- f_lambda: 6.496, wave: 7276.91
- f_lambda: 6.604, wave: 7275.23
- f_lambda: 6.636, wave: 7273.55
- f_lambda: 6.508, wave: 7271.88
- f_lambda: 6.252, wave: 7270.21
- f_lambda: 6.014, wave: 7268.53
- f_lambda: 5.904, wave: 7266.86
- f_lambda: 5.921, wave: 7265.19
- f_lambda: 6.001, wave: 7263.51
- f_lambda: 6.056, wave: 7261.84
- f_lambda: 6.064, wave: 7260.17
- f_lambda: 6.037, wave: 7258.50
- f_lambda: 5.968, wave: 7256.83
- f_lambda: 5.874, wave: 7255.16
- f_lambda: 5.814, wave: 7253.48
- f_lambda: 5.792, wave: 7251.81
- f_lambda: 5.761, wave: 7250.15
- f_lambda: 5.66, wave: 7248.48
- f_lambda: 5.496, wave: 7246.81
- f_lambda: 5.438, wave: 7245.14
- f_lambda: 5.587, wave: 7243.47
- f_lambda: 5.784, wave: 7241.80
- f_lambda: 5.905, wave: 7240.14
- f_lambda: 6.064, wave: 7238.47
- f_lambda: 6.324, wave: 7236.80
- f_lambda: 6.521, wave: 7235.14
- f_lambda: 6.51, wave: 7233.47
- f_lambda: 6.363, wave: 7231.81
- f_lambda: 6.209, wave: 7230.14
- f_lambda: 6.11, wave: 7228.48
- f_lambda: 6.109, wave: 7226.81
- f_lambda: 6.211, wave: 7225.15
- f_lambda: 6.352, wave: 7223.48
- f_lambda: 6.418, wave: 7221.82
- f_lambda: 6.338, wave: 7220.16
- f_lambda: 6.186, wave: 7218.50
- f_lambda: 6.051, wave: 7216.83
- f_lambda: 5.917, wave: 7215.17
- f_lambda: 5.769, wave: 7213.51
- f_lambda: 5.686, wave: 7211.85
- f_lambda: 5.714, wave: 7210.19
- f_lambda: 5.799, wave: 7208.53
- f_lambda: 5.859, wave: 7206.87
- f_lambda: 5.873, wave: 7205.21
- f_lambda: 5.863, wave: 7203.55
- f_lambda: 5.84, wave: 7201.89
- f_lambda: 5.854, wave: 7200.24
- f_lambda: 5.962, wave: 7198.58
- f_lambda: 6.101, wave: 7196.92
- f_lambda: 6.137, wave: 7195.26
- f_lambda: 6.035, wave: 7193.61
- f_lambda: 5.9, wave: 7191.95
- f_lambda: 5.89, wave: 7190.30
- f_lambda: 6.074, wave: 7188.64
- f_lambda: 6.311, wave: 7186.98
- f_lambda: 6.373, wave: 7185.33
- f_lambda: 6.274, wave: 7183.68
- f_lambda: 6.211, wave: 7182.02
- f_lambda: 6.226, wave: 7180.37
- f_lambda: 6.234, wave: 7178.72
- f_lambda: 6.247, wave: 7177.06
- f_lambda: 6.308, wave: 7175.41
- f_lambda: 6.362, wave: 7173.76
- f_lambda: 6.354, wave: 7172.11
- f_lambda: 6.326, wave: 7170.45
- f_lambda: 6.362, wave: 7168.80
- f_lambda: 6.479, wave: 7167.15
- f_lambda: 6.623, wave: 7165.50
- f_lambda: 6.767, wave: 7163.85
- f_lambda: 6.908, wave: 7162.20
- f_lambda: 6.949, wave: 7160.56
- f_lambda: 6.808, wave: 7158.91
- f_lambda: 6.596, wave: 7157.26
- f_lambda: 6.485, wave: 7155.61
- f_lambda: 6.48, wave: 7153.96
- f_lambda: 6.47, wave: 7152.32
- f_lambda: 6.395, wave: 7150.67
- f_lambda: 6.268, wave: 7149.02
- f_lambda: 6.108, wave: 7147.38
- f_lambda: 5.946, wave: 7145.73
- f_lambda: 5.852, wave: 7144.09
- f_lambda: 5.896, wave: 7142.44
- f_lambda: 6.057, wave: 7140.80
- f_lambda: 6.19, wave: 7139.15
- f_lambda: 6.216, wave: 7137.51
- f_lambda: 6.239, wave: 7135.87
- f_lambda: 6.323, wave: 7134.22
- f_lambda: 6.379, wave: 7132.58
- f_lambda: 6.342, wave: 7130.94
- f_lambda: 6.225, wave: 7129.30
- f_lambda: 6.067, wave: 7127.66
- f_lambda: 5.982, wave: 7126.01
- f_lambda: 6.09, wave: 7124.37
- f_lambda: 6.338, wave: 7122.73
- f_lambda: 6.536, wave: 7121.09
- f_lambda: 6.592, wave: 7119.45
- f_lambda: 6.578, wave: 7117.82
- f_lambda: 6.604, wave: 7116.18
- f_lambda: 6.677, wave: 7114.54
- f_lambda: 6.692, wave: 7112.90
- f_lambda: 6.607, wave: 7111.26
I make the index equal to 6.11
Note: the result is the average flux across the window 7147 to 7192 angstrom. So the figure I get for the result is 6.4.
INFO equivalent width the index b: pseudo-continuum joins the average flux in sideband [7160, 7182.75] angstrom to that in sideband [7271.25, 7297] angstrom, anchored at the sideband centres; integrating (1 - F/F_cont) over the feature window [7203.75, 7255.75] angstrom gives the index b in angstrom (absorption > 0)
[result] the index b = 3.04 angstrom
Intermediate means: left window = 6.45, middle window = 5.98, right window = 6.26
